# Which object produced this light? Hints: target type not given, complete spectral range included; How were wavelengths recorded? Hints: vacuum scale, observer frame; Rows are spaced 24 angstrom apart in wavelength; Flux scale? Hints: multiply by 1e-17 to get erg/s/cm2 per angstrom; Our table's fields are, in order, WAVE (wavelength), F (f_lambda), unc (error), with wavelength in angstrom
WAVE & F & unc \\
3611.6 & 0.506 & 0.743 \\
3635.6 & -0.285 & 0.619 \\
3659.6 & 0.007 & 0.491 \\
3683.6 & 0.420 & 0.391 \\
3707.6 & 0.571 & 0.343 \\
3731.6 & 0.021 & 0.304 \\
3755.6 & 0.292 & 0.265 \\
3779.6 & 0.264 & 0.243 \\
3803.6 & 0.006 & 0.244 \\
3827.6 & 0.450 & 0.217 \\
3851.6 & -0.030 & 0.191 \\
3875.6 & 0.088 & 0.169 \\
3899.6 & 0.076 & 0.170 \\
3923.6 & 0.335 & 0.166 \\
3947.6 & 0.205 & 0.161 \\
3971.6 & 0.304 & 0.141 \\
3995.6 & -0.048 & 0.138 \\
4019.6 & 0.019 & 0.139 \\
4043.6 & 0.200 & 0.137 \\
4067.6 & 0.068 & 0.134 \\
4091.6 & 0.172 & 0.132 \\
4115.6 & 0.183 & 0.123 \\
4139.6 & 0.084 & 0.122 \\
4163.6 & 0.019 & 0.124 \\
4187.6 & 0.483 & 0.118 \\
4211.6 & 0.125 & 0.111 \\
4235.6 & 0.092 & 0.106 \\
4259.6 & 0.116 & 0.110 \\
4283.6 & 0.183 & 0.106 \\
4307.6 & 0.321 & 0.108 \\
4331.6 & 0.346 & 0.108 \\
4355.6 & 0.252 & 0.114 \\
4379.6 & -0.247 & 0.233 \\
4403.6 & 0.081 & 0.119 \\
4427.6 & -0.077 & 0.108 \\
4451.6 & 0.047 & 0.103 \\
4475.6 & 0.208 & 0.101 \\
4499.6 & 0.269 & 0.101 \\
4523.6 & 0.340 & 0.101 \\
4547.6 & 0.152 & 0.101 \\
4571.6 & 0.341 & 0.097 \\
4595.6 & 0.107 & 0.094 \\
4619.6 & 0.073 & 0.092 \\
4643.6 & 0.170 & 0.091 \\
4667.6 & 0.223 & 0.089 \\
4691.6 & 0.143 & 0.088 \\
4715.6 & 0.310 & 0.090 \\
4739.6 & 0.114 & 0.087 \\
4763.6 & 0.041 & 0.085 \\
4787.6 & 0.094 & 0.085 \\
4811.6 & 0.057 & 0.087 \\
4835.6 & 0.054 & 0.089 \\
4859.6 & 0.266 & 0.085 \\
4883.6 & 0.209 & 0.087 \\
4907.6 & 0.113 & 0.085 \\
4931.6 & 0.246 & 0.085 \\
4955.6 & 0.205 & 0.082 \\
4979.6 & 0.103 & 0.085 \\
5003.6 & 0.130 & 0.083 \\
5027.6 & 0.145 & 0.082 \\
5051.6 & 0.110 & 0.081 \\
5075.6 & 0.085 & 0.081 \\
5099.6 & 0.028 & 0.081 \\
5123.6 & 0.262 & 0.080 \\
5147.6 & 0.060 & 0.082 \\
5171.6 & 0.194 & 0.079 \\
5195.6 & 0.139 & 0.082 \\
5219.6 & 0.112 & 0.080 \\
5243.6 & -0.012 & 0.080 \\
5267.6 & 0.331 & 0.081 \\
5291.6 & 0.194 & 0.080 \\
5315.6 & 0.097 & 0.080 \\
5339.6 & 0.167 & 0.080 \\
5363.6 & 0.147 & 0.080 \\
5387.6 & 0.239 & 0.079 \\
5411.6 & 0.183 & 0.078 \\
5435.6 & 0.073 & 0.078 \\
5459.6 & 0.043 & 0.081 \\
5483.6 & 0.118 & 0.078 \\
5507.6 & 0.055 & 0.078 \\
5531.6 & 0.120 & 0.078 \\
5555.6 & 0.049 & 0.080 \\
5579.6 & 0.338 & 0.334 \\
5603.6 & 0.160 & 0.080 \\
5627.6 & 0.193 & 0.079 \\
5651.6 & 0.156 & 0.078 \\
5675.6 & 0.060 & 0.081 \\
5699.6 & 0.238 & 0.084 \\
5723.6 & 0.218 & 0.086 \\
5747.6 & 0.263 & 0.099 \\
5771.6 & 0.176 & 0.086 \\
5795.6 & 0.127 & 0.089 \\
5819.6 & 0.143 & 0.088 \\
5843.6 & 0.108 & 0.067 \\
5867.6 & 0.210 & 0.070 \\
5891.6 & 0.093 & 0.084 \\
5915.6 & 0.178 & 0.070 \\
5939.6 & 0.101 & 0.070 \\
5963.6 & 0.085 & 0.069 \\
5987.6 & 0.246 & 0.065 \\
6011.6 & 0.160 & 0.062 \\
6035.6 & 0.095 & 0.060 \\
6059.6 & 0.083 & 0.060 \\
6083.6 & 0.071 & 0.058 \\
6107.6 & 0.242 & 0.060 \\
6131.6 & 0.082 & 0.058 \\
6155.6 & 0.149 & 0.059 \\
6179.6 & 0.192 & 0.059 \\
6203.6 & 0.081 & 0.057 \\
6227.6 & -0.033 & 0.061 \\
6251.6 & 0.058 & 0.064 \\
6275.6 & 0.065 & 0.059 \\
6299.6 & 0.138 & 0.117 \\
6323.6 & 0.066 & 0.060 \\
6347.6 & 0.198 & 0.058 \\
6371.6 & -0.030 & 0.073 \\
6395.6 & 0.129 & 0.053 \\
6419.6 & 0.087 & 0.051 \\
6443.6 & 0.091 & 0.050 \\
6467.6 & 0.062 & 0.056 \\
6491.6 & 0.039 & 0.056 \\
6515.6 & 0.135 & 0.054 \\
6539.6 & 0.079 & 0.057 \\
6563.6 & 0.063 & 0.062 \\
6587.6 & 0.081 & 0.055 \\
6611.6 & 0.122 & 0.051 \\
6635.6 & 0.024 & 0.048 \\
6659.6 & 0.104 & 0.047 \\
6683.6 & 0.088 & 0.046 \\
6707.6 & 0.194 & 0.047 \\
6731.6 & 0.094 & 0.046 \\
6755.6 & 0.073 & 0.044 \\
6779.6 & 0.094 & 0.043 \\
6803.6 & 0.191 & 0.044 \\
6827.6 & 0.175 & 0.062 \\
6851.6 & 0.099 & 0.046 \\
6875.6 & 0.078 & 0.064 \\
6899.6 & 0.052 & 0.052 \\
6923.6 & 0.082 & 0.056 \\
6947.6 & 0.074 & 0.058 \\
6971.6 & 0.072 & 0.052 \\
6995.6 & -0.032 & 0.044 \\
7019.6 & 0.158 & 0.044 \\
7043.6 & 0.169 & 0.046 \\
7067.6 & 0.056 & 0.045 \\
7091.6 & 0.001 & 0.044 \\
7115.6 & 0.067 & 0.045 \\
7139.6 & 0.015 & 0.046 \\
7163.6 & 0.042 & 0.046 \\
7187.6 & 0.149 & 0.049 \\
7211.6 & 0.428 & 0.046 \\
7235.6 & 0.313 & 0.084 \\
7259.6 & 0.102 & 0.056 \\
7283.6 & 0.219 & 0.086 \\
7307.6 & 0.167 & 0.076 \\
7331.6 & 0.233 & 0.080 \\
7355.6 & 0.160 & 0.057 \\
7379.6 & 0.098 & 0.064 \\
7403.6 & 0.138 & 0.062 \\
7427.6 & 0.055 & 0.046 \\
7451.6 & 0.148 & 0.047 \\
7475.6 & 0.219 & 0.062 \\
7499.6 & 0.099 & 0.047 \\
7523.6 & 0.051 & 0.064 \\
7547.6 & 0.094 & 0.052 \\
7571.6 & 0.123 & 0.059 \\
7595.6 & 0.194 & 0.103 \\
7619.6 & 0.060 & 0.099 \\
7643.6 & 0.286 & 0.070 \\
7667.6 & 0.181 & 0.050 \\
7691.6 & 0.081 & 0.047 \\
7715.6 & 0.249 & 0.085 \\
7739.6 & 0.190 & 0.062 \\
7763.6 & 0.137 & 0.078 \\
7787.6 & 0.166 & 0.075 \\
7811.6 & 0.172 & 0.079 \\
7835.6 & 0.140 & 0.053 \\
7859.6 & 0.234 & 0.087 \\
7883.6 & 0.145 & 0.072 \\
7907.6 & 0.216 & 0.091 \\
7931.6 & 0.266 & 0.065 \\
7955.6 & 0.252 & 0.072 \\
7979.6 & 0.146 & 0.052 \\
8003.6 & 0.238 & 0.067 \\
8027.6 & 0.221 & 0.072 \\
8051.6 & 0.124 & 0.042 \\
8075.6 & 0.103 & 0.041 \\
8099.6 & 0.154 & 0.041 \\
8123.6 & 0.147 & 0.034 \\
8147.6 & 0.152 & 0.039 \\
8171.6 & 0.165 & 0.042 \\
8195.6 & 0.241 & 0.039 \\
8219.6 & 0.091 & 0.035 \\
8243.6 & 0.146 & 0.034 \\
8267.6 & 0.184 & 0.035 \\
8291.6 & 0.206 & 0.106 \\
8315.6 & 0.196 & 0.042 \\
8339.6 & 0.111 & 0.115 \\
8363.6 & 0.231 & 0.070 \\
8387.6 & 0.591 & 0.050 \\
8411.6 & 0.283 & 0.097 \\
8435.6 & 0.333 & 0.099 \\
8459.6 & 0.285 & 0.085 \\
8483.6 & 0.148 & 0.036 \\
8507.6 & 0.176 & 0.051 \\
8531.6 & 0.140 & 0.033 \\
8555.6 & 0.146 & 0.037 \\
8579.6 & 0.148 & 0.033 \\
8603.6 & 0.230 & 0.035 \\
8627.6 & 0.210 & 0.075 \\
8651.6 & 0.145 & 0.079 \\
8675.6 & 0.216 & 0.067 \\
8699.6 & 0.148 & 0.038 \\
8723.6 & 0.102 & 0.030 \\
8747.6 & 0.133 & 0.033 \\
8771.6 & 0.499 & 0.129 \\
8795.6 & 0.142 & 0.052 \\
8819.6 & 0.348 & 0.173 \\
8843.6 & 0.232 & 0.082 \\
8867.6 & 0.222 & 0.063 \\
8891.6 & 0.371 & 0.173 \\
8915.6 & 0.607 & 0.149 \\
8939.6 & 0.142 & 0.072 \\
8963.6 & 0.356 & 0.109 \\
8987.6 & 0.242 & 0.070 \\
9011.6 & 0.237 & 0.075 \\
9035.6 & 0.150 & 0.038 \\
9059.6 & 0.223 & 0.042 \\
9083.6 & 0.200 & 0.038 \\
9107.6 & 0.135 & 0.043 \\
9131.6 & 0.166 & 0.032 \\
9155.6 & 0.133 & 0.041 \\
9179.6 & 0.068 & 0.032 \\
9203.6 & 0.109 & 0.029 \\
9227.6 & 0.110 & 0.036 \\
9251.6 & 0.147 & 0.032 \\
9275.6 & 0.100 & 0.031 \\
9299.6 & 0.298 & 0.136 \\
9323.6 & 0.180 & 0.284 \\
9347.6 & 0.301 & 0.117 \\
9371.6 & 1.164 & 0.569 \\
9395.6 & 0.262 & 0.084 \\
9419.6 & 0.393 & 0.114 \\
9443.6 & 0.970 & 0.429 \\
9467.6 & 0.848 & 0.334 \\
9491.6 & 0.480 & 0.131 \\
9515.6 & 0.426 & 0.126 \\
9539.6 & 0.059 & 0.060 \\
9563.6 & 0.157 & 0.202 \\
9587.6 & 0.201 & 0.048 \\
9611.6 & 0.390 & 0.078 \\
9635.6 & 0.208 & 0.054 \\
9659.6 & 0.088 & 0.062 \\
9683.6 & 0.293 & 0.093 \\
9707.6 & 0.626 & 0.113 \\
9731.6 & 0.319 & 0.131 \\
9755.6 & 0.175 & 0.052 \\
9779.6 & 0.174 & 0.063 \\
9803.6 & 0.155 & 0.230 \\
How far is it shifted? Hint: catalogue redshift 0.937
